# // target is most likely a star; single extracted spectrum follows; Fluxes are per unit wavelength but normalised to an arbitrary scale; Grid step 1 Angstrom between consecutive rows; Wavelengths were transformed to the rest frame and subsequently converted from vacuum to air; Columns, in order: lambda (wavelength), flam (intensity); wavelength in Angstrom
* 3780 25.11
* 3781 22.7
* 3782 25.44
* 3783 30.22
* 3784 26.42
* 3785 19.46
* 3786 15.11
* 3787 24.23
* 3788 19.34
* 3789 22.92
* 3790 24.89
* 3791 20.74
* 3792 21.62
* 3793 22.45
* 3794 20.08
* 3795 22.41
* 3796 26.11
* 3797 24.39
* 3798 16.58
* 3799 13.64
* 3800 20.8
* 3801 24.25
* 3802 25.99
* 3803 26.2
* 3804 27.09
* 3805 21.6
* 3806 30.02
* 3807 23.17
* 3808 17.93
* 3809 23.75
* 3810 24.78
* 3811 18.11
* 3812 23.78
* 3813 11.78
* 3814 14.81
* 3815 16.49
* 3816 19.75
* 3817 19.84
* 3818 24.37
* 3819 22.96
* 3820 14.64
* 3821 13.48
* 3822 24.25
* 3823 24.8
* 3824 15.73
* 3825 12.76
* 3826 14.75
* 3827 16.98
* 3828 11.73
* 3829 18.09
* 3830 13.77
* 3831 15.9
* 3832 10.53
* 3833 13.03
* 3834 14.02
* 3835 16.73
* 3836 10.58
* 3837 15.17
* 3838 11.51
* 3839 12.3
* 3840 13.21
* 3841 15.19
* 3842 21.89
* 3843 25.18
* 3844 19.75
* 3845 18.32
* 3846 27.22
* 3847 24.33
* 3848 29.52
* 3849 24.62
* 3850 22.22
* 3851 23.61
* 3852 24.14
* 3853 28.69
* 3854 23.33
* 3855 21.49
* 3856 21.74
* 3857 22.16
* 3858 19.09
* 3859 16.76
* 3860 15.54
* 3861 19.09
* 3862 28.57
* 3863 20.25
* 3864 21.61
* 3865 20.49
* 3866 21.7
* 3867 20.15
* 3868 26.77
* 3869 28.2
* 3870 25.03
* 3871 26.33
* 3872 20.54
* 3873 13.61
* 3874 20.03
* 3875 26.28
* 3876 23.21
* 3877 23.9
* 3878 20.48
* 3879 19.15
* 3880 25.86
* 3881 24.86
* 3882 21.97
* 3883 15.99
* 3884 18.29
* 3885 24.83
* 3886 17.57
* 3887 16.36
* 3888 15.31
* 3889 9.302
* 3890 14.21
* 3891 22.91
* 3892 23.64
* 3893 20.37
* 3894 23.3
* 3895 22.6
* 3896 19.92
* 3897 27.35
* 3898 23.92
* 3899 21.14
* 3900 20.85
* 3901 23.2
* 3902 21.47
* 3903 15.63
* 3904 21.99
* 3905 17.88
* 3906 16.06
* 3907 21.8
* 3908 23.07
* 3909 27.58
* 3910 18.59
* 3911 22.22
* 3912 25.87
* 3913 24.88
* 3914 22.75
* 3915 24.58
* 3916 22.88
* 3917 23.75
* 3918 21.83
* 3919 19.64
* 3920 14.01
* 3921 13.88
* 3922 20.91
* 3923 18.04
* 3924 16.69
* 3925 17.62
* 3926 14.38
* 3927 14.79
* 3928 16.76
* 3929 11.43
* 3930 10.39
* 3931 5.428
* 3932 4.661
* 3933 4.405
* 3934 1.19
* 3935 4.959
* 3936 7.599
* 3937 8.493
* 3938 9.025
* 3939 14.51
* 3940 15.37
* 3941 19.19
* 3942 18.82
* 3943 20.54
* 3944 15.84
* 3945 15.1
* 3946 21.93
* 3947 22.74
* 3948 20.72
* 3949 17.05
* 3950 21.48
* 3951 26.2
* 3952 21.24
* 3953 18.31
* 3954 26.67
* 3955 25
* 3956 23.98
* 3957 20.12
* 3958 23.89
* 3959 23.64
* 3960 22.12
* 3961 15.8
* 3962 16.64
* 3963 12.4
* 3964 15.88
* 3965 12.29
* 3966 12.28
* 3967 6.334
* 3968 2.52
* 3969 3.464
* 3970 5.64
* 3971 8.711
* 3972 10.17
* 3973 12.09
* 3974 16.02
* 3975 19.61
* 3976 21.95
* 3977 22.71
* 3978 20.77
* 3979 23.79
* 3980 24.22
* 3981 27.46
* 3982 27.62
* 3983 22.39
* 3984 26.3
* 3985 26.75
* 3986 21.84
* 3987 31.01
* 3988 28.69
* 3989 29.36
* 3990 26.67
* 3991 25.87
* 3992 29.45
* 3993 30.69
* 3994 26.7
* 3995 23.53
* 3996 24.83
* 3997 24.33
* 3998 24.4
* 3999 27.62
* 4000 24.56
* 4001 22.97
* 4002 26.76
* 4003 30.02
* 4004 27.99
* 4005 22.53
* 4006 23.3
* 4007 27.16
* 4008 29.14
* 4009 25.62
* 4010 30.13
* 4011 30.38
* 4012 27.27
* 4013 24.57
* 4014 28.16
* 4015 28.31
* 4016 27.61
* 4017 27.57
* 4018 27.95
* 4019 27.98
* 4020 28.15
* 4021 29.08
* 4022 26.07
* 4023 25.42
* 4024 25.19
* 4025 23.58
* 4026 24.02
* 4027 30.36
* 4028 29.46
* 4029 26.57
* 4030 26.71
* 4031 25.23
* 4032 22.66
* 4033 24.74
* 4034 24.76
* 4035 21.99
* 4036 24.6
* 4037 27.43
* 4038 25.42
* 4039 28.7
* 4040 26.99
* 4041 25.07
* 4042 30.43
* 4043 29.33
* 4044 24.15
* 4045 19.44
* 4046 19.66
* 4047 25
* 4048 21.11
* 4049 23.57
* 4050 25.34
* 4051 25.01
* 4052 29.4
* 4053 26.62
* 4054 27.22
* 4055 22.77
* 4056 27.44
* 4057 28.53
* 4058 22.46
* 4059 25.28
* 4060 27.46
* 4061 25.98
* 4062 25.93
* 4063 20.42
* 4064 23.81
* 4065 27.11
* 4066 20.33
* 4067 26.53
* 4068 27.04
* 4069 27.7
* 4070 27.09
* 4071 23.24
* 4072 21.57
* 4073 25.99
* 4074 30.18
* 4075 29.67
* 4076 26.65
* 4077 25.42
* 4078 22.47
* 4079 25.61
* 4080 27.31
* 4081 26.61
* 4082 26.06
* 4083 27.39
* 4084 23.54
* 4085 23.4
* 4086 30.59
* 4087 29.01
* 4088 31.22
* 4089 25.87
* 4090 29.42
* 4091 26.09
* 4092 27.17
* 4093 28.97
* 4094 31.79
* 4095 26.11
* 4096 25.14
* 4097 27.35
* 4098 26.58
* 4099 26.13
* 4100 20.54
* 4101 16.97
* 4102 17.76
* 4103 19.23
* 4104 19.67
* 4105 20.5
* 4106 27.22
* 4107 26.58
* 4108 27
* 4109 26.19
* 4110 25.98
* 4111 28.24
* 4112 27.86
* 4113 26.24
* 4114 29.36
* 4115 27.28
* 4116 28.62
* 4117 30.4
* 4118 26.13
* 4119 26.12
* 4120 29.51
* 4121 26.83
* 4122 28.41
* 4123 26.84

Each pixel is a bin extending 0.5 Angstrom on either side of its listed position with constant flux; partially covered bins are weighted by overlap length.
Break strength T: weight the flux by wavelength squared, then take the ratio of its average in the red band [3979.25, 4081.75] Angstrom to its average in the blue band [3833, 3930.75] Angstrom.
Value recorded 1.38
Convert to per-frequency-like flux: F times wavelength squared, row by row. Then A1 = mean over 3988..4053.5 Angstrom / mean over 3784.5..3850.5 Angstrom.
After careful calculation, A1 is 1.5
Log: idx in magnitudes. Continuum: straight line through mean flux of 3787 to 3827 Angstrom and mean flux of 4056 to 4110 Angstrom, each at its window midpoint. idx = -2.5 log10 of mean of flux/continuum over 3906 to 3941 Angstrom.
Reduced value 0.38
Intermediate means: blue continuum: 20.8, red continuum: 25.6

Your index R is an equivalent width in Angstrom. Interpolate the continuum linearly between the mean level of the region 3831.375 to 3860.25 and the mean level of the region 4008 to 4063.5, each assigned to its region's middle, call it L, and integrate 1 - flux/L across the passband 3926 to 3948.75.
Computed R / 9.72 Angstrom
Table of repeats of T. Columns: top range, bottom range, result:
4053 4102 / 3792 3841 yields 1.58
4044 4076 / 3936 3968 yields 1.49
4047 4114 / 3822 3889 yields 1.45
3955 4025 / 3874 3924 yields 1.15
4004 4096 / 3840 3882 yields 1.29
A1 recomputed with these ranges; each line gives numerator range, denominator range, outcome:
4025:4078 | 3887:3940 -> 1.57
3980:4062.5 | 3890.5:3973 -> 1.57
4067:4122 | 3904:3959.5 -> 1.59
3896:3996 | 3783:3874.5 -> 0.99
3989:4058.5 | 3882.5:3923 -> 1.35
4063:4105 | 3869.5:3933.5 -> 1.43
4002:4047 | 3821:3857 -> 1.54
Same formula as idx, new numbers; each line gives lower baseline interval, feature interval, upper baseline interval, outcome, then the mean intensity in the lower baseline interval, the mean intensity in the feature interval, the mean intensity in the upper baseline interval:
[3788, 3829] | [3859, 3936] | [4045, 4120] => 0.147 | 20.5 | 19.3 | 25.7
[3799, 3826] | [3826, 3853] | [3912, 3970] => 0.084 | 20.6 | 18.2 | 16.3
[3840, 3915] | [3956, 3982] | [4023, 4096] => 0.405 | 21.6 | 16.4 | 25.9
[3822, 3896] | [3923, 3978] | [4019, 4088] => 0.434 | 19.9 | 15.2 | 25.8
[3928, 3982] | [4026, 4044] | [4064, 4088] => -0.164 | 15.8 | 26.4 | 26.2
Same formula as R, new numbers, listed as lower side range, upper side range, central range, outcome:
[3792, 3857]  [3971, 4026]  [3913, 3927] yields 2.13 Angstrom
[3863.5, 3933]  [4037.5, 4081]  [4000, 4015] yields -1.97 Angstrom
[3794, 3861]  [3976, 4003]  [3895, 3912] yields 0.74 Angstrom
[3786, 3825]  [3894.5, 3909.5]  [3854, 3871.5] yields -0.55 Angstrom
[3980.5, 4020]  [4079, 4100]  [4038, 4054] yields 0.93 Angstrom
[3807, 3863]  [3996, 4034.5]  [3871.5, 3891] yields 1.20 Angstrom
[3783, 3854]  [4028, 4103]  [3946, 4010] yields 5.38 Angstrom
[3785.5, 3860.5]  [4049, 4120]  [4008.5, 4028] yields -2.32 Angstrom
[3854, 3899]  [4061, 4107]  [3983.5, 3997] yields -1.97 Angstrom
